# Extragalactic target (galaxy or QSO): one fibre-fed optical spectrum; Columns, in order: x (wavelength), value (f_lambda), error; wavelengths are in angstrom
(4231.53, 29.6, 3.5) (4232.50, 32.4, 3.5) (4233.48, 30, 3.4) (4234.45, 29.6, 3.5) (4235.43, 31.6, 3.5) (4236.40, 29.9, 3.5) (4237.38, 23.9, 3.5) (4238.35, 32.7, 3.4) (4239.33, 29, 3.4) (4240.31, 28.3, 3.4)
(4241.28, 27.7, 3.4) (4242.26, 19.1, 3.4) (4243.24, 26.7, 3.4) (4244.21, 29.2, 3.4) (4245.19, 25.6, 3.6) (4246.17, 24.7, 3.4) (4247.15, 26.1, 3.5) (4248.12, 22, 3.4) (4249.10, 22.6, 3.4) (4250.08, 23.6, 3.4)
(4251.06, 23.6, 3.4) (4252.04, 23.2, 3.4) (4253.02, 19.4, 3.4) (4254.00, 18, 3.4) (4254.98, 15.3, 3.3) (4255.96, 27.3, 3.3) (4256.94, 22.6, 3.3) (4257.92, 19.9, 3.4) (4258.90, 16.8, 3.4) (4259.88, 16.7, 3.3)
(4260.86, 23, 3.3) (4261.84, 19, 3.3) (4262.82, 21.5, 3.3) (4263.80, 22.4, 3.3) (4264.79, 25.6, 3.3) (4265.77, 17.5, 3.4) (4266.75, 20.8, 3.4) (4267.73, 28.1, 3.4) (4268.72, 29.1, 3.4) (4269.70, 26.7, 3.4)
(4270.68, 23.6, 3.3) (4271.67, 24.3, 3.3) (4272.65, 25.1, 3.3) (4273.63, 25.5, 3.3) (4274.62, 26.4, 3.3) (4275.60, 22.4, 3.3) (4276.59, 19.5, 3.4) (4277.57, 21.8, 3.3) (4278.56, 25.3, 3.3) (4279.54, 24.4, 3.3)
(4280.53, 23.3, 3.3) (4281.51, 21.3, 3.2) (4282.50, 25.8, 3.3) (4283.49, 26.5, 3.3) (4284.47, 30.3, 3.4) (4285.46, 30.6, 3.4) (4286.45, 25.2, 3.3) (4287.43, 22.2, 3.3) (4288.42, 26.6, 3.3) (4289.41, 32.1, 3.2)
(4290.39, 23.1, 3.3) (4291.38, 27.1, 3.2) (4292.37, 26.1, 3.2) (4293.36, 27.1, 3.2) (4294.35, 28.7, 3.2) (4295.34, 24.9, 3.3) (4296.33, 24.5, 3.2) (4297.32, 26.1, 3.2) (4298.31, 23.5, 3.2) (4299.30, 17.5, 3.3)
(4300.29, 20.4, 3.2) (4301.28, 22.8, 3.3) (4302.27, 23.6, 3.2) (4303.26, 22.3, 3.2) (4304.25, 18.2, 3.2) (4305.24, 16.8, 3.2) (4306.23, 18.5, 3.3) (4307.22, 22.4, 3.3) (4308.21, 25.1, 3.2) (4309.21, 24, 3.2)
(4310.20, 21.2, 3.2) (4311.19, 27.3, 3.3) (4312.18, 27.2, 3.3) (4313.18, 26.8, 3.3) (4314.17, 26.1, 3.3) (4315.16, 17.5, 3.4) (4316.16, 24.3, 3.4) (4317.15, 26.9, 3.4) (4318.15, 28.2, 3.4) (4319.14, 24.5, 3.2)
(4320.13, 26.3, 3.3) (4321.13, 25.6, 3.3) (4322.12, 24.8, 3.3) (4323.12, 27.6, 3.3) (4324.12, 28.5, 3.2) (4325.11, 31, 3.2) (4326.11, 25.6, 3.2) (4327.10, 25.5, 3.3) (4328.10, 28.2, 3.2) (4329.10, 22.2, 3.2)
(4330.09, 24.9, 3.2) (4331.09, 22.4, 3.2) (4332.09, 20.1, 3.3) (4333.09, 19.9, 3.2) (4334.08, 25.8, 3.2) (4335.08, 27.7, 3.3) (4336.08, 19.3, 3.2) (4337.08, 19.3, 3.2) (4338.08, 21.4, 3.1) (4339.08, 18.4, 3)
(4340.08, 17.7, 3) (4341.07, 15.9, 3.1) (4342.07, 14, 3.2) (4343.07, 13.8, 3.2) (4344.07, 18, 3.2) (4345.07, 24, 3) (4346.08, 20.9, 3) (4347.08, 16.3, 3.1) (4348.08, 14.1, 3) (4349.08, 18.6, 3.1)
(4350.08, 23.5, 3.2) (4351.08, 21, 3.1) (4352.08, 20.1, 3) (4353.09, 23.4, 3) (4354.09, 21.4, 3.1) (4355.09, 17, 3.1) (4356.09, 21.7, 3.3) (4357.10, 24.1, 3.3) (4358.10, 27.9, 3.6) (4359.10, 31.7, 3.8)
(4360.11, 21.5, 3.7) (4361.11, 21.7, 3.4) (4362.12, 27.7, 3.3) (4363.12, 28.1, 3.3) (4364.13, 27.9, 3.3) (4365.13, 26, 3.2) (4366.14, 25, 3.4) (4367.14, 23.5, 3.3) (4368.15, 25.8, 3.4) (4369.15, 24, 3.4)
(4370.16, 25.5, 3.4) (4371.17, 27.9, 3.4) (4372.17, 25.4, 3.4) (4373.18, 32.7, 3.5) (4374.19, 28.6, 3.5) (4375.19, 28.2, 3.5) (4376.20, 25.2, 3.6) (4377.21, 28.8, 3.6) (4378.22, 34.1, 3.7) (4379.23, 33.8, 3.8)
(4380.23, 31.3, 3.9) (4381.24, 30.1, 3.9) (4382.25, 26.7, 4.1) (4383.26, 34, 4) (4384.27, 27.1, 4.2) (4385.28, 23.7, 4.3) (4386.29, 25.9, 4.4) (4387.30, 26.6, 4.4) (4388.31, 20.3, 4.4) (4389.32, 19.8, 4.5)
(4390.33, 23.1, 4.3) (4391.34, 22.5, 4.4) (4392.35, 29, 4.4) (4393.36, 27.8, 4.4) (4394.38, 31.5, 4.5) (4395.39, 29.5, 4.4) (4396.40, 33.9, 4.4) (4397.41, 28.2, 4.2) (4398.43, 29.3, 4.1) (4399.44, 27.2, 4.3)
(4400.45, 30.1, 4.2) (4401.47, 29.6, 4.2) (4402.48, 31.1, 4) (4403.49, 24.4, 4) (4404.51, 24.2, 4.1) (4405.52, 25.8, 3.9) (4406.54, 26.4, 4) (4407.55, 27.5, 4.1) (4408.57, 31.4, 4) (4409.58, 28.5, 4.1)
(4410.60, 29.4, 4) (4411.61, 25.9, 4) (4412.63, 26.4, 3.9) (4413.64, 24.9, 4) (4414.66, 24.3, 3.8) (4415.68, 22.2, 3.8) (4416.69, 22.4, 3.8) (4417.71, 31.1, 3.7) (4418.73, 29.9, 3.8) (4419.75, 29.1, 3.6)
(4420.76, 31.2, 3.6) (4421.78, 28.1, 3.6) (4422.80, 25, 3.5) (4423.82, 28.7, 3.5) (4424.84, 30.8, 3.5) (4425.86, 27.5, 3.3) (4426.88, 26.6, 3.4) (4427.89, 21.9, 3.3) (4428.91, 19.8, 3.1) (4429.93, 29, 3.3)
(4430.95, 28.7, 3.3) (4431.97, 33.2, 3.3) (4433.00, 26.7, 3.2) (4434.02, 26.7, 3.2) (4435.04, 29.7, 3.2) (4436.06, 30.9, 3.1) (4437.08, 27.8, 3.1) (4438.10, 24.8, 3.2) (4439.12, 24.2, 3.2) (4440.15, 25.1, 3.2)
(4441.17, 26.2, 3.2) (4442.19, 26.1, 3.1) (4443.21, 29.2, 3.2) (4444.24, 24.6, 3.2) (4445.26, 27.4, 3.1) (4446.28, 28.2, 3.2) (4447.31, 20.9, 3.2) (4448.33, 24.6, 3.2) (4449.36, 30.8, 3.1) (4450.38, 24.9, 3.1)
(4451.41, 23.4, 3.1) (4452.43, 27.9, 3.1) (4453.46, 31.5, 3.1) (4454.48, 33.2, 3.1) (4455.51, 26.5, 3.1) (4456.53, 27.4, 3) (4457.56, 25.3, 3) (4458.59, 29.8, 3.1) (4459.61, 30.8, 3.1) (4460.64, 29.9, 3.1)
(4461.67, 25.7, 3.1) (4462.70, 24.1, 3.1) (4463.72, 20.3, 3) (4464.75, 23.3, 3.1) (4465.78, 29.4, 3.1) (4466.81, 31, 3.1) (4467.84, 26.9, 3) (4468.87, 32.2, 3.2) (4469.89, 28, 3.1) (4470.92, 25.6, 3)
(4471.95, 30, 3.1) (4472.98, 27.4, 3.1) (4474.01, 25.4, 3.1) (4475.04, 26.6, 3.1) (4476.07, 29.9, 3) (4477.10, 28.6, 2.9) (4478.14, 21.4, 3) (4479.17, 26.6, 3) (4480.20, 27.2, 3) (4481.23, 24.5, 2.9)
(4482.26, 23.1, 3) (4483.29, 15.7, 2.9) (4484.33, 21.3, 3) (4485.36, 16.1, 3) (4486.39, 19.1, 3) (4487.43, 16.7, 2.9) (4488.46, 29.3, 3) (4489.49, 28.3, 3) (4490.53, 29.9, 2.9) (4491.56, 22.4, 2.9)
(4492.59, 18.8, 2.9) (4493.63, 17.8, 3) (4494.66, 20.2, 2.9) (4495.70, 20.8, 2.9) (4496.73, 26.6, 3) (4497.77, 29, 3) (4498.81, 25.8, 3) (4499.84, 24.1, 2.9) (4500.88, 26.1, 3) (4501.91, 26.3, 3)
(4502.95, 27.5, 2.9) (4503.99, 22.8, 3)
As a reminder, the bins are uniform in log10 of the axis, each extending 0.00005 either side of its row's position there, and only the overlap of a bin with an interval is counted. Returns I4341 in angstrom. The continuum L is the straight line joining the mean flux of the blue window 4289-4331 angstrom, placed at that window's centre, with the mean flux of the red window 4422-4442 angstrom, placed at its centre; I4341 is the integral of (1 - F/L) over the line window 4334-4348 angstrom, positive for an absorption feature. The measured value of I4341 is 3.4 angstrom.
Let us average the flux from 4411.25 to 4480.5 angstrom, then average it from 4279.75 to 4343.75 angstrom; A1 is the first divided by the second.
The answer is 1.14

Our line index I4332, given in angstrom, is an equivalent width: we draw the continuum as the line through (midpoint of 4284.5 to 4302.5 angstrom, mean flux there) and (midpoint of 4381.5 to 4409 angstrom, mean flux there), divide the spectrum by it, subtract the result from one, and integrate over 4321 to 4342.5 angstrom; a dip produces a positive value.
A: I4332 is 2.5 angstrom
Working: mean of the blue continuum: 25.3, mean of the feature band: 23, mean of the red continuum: 27.3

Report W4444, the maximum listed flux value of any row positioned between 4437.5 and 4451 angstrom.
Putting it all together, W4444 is 30.8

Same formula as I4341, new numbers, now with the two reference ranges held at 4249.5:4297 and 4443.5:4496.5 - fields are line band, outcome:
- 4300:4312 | 1.0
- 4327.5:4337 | 0.4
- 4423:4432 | -0.6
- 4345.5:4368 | 1.5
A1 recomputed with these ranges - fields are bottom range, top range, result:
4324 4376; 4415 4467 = 1.17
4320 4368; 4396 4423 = 1.22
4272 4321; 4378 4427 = 1.14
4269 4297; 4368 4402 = 1.10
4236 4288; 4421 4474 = 1.14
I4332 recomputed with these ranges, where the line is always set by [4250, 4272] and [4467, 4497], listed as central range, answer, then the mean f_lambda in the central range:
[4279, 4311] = -2.5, 24.2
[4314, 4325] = -1.5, 25.7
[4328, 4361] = 2.8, 21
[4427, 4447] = -2.4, 26.8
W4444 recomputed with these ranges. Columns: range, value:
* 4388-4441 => 33.9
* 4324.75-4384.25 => 34.1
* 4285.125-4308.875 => 32.1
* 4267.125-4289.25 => 30.6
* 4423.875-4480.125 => 33.2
